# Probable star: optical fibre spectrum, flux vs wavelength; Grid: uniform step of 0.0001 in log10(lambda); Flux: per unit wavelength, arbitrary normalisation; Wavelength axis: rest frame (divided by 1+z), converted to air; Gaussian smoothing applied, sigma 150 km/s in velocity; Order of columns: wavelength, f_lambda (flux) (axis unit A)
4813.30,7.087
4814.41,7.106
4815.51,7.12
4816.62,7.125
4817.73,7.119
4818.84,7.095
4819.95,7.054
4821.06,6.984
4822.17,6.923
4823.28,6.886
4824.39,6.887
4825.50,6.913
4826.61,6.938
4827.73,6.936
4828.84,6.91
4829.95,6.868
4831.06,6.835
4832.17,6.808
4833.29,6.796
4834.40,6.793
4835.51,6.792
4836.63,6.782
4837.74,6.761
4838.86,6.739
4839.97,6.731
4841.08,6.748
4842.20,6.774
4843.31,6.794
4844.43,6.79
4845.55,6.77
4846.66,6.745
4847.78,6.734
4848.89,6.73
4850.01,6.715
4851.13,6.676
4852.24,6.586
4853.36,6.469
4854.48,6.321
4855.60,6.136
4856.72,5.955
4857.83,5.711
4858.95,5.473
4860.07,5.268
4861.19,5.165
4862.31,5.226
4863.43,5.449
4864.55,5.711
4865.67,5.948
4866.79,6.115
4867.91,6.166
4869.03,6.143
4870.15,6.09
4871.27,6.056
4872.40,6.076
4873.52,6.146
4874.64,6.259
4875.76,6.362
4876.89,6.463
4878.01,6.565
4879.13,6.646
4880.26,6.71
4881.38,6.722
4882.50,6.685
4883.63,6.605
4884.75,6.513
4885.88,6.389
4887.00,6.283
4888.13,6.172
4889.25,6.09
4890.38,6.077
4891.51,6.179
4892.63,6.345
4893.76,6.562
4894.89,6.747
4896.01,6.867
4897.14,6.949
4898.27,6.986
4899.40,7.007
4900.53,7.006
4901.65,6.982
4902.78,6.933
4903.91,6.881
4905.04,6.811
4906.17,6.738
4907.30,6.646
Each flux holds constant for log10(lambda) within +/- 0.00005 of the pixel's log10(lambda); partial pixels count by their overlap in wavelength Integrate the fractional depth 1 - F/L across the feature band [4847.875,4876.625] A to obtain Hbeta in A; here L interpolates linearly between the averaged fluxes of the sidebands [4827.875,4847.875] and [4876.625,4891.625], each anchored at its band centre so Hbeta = 2.4 A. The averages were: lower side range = 6.79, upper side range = 6.44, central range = 6.05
